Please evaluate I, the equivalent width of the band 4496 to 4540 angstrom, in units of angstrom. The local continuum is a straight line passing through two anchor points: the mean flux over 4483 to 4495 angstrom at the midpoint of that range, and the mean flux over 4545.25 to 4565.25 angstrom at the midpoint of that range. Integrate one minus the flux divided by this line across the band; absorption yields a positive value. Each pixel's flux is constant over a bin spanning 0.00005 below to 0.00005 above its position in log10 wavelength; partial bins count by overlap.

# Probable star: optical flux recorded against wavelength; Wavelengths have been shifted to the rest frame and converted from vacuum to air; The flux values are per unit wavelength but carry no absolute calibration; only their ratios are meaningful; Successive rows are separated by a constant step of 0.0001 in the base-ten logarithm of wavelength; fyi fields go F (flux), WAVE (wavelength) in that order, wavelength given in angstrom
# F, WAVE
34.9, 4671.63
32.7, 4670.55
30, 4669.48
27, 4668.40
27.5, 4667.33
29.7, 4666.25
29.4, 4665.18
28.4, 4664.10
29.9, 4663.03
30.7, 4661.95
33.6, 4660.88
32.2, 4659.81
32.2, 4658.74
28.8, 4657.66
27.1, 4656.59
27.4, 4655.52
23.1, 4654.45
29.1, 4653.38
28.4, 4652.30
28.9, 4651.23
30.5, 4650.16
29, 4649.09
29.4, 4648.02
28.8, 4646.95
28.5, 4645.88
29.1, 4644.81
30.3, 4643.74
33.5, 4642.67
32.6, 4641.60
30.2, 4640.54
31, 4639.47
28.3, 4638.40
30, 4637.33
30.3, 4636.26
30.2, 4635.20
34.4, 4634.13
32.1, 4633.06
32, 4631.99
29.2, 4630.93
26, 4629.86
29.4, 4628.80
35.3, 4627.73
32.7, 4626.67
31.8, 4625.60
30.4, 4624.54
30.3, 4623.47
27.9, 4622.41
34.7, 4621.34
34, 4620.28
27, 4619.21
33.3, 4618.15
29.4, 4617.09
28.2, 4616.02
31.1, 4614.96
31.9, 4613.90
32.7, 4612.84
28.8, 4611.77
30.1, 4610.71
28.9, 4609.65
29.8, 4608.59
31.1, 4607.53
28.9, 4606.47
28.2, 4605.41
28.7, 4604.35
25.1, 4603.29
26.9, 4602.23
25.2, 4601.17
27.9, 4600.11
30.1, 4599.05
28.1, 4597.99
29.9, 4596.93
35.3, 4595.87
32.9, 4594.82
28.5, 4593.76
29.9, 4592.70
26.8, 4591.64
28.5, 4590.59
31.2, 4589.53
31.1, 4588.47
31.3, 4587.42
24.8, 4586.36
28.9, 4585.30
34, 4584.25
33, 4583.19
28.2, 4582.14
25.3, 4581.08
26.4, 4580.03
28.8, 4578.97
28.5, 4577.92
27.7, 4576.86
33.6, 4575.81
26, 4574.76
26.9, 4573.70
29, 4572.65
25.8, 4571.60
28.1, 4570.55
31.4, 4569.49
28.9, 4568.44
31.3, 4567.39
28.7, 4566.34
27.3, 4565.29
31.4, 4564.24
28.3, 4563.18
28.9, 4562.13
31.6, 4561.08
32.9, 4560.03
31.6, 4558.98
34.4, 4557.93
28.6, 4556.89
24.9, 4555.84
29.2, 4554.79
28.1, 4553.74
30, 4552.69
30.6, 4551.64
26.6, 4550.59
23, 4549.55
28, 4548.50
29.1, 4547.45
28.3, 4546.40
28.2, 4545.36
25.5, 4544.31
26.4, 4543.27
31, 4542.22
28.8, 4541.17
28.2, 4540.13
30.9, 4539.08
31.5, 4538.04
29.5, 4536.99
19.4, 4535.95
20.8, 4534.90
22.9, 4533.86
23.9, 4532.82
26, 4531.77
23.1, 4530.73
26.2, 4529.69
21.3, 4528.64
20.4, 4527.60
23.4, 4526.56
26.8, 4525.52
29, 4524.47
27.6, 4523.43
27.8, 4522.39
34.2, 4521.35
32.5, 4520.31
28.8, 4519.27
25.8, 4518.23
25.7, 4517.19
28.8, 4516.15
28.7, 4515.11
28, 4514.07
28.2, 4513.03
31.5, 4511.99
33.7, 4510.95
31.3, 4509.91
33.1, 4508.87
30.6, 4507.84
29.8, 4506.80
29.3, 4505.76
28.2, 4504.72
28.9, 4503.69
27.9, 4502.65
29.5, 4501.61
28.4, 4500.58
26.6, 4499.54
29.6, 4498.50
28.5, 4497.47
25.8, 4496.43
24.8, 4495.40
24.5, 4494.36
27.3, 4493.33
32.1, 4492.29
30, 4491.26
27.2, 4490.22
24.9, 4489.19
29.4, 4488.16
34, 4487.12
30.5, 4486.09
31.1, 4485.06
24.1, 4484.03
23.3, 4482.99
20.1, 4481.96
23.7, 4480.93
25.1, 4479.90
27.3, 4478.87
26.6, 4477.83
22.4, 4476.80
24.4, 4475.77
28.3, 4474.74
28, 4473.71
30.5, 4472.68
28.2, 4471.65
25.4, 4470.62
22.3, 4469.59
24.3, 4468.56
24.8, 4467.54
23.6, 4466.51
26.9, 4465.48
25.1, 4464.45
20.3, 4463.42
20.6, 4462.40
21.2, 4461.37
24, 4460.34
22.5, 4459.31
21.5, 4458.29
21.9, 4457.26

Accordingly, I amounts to 1.5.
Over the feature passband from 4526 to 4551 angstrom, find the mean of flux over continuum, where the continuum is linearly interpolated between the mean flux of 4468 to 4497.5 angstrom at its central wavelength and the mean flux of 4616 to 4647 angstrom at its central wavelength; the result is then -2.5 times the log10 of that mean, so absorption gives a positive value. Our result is 0.09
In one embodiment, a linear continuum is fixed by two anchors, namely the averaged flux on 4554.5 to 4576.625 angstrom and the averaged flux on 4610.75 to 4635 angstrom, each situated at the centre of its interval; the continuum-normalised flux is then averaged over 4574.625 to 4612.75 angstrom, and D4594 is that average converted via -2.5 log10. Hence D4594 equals 0.04 mag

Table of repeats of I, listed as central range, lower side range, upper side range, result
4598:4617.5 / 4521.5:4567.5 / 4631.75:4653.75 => 0.2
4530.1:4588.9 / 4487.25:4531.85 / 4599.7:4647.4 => 1.4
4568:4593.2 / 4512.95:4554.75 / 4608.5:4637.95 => 0.1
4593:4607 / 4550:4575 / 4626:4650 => 0.5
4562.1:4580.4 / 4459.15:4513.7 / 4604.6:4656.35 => 0.1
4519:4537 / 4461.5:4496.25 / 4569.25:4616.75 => 1.2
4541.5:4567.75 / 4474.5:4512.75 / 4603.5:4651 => 0.1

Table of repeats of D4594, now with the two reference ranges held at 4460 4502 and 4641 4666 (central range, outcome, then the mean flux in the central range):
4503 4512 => -0.15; 30.6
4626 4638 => -0.07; 31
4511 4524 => -0.09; 29.1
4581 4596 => -0.06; 30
